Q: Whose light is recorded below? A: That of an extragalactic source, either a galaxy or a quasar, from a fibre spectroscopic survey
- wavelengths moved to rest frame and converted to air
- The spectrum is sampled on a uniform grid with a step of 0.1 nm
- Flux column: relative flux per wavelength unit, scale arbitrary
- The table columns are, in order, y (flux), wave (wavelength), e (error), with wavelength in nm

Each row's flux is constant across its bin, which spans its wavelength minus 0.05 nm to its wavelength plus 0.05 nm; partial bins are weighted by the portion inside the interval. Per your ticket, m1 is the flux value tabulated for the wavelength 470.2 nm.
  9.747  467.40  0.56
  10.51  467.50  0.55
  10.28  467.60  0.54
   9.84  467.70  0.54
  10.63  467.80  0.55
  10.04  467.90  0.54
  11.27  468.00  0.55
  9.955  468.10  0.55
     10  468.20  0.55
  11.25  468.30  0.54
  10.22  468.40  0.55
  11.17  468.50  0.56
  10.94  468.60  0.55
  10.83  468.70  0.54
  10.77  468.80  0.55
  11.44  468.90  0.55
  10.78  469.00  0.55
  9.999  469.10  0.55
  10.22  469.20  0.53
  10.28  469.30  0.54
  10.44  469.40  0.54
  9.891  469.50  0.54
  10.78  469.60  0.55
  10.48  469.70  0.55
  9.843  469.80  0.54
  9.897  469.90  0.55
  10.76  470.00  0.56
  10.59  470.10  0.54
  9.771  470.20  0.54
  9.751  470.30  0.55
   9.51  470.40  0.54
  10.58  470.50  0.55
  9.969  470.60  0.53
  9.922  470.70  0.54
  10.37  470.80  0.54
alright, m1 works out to 9.771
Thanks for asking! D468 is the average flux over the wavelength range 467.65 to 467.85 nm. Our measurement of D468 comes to 10.2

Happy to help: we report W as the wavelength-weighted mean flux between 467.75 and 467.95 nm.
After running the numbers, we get 10.3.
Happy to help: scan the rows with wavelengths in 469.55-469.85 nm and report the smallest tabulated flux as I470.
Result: 9.843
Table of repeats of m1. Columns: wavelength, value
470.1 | 10.59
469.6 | 10.78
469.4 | 10.44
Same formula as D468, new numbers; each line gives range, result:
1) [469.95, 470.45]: 10.1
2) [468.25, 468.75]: 10.9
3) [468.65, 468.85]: 10.8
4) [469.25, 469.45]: 10.4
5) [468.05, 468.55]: 10.5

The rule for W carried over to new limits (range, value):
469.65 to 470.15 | 10.3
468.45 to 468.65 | 11.1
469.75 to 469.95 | 9.87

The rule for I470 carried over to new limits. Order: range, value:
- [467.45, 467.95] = 9.84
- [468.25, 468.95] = 10.22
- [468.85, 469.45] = 9.999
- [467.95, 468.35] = 9.955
